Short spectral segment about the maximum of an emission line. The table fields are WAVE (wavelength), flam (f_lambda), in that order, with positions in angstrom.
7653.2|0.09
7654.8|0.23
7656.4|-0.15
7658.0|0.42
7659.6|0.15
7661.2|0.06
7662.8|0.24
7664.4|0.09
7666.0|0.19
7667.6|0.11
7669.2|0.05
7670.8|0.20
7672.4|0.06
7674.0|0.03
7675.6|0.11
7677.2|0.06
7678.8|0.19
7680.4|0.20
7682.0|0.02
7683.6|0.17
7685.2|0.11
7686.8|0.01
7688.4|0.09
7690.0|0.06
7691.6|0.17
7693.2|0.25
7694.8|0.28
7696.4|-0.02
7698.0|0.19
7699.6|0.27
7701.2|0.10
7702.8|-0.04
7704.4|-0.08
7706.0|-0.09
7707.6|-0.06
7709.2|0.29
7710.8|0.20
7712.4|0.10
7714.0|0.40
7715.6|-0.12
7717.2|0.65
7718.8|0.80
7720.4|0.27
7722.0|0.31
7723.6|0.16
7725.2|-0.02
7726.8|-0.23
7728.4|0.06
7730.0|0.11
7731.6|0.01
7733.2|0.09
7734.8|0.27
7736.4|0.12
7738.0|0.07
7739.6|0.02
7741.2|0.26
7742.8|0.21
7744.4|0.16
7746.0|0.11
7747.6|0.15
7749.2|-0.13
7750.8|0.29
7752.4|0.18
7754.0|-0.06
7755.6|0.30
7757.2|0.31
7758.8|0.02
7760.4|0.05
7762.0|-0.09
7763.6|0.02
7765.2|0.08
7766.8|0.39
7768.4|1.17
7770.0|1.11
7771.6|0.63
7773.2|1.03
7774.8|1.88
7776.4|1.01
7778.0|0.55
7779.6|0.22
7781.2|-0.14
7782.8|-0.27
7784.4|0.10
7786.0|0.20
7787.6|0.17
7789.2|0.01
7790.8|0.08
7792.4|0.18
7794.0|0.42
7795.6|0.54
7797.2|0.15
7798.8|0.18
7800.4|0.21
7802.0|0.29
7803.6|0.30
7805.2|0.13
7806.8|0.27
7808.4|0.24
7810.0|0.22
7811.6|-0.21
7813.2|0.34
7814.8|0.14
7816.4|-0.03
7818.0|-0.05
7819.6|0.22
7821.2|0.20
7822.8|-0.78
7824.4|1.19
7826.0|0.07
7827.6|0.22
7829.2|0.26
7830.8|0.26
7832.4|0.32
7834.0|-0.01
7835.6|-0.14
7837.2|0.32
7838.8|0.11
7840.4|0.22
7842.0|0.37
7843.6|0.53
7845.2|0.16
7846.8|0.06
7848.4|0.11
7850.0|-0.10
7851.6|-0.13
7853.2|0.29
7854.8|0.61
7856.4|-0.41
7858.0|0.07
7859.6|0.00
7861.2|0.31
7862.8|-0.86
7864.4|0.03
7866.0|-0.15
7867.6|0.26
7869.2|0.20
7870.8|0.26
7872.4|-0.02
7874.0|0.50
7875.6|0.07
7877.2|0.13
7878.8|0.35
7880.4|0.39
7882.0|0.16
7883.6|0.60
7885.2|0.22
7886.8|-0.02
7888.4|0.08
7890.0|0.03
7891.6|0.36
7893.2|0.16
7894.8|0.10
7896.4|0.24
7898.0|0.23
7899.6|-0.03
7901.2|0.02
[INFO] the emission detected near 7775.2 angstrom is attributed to [O II]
